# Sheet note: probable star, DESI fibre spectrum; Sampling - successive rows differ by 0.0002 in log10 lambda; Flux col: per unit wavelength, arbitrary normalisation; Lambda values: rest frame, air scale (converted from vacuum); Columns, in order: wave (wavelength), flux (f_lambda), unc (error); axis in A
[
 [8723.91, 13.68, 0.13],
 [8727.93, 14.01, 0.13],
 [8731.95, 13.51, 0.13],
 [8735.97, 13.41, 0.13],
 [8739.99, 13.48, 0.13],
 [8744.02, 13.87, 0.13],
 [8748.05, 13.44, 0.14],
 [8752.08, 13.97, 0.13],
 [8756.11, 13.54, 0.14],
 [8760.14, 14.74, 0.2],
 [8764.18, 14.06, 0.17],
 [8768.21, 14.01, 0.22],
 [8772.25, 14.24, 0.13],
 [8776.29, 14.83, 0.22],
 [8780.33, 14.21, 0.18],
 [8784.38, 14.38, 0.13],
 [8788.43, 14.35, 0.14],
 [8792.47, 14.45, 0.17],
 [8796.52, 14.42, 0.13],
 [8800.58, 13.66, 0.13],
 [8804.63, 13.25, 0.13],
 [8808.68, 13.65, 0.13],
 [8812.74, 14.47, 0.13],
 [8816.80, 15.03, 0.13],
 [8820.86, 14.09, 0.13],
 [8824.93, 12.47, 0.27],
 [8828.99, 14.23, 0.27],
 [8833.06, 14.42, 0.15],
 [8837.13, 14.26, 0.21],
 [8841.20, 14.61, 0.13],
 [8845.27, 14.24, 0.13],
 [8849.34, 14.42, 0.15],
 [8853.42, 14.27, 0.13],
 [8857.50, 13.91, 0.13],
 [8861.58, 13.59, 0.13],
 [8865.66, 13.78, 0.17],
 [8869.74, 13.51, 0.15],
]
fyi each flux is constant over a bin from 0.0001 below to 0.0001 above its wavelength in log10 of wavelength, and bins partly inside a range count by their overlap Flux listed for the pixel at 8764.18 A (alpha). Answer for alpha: 14.06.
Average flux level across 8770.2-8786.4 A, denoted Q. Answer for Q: 14.4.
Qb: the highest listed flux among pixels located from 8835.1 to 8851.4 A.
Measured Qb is 14.61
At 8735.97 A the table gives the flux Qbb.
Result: 13.41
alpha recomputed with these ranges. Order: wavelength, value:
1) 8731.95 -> 13.51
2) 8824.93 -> 12.47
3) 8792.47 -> 14.45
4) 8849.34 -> 14.42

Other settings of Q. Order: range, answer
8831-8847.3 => 14.4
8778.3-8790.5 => 14.3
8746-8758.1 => 13.6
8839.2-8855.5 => 14.4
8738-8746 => 13.7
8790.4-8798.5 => 14.4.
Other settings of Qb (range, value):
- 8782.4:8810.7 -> 14.45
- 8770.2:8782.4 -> 14.83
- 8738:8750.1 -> 13.87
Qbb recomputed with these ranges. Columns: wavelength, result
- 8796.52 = 14.42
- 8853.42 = 14.27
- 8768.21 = 14.01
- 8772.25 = 14.24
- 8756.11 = 13.54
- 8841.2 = 14.61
